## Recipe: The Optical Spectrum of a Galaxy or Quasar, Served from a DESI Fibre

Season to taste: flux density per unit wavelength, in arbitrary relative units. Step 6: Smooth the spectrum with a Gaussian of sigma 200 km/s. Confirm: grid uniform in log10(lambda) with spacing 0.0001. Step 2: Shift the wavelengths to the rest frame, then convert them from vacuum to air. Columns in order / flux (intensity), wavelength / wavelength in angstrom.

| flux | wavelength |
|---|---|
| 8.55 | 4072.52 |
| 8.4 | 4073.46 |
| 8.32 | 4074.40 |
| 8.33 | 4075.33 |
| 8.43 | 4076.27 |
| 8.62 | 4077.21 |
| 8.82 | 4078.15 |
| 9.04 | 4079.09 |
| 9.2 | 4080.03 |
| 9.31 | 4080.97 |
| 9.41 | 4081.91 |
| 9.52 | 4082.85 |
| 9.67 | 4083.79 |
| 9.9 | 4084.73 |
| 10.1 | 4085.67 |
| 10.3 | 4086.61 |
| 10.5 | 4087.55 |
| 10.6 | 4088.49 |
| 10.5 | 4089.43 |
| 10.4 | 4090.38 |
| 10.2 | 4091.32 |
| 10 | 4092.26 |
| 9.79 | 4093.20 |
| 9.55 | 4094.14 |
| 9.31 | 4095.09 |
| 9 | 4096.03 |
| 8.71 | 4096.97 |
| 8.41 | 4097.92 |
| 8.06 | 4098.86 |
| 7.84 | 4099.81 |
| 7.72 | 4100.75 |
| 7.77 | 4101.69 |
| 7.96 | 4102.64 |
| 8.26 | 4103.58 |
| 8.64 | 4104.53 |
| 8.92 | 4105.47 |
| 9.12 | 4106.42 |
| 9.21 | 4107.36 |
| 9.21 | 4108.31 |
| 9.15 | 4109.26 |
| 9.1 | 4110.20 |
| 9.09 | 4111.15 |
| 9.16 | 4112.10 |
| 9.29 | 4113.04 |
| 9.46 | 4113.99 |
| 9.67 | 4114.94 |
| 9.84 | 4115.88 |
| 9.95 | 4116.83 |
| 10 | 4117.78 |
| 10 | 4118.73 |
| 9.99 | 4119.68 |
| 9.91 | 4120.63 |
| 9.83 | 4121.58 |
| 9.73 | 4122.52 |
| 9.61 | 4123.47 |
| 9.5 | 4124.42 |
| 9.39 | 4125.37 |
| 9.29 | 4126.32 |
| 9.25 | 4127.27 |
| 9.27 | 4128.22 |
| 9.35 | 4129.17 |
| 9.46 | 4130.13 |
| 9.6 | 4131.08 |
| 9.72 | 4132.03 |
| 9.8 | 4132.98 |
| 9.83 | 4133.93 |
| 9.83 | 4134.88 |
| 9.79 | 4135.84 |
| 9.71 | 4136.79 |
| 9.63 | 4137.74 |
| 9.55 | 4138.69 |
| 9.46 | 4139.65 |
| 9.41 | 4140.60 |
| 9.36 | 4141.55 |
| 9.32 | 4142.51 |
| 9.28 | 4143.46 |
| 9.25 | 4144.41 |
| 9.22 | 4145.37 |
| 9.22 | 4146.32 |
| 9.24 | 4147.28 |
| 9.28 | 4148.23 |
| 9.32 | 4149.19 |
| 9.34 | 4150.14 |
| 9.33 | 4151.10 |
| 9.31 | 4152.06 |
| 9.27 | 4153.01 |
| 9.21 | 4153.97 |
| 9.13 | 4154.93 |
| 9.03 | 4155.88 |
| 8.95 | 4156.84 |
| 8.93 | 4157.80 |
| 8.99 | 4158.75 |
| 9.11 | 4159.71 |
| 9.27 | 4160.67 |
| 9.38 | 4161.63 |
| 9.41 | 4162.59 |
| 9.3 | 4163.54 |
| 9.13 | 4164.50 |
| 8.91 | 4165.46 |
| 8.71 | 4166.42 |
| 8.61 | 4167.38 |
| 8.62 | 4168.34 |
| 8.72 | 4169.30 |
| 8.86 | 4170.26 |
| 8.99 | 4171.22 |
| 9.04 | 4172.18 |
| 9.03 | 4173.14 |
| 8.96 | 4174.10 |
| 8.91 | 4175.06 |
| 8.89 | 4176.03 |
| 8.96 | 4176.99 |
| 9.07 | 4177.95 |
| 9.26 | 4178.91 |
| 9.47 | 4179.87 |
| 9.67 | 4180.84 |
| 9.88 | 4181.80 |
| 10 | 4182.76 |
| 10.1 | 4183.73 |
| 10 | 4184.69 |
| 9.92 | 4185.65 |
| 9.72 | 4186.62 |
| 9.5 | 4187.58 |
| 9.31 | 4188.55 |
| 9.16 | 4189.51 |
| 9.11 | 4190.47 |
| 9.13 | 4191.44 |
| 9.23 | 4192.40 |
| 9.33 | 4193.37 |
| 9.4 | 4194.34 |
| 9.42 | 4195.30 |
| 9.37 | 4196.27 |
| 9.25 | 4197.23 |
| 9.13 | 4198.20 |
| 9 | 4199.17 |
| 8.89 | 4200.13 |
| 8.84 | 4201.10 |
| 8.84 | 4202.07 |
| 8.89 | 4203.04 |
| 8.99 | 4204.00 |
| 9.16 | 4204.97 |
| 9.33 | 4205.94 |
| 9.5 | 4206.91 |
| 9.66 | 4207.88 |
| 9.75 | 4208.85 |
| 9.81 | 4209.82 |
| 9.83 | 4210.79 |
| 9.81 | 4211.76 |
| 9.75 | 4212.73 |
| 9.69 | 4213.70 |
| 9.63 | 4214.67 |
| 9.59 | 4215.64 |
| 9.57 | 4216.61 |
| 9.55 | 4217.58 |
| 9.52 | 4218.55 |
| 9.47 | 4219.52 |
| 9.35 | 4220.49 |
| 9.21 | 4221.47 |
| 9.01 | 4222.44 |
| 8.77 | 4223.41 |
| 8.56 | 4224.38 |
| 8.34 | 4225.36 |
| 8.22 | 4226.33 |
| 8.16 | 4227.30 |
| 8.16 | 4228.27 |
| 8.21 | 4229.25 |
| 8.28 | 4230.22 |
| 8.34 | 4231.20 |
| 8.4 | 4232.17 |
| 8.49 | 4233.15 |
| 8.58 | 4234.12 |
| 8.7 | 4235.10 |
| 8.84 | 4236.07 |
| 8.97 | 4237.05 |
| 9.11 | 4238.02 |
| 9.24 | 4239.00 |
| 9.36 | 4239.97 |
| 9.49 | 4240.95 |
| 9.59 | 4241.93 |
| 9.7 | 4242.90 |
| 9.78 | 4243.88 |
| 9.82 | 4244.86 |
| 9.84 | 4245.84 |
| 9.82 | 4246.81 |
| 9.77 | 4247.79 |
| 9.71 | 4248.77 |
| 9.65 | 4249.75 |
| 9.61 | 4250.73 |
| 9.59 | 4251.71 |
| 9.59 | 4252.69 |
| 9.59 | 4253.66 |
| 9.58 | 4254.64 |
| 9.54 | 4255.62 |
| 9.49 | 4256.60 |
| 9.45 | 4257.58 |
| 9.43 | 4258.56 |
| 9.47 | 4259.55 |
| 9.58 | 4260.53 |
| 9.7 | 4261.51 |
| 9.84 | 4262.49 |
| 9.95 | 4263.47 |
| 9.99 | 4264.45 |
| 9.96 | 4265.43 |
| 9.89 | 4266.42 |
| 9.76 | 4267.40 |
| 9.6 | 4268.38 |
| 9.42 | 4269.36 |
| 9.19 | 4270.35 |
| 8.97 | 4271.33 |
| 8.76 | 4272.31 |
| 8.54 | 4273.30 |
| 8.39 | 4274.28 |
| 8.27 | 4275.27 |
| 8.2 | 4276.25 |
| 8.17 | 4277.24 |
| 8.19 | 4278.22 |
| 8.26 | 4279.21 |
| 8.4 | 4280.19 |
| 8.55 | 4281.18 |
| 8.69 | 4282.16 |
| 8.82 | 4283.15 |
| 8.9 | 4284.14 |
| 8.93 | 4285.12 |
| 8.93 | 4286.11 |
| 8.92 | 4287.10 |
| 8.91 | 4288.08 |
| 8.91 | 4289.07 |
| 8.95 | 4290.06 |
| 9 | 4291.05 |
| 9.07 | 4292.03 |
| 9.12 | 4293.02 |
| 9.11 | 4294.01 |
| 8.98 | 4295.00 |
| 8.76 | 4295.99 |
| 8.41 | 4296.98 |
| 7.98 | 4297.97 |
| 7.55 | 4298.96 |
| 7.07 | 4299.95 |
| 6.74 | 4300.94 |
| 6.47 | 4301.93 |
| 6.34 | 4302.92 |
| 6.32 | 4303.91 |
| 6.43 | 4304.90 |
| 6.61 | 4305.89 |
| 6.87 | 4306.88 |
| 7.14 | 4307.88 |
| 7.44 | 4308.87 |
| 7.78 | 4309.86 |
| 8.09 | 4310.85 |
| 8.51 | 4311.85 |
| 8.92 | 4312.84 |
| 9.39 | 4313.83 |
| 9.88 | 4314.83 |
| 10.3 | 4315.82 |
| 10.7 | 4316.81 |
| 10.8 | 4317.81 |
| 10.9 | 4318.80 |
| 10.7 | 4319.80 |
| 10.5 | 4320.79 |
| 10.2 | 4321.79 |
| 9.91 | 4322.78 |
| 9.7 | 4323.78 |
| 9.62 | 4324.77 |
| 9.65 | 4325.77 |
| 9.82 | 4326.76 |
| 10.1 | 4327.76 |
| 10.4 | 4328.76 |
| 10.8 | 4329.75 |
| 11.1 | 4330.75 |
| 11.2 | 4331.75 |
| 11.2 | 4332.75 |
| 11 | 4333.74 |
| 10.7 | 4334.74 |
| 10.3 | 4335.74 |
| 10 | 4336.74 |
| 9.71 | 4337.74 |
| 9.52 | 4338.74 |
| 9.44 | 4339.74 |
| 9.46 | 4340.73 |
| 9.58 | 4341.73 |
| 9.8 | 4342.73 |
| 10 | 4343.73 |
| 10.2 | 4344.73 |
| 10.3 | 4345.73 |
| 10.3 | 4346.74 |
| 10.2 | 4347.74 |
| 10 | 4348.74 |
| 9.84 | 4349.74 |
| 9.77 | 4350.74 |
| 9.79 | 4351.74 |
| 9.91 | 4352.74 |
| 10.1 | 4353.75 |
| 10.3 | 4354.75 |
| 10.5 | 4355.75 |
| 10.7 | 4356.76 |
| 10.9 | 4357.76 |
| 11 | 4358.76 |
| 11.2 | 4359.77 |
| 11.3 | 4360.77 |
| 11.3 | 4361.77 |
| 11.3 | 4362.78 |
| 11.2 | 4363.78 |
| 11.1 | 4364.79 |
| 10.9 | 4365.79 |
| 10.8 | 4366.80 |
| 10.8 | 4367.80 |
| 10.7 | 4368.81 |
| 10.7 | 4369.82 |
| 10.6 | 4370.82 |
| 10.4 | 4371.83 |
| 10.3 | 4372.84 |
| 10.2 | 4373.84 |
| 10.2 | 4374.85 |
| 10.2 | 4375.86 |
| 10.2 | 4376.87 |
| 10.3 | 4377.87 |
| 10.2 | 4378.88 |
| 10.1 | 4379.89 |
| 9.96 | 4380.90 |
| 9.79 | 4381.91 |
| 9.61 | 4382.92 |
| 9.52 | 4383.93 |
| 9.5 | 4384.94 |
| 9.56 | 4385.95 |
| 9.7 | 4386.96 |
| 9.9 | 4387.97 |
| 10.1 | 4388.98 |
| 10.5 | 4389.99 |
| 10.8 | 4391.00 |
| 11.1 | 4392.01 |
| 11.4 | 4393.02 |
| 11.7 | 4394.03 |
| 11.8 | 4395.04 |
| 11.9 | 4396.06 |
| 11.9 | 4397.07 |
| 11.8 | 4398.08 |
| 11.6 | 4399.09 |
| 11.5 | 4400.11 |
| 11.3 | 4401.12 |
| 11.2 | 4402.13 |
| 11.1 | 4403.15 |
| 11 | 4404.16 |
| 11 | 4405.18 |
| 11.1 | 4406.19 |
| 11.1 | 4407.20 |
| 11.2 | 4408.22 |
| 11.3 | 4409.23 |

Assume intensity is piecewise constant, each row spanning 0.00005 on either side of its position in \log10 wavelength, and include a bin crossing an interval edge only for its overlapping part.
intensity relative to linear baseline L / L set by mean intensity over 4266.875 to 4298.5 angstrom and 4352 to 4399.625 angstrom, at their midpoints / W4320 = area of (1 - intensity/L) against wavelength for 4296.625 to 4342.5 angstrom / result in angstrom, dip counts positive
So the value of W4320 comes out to 1.8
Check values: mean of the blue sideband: 8.78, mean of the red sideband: 10.6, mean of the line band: 9.17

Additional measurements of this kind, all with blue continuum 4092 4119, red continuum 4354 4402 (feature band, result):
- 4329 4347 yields 0.32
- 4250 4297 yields 4.35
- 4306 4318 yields 1.86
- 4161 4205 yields 1.36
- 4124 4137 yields -0.53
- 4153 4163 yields 0.22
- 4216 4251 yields 2.58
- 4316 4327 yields 0.11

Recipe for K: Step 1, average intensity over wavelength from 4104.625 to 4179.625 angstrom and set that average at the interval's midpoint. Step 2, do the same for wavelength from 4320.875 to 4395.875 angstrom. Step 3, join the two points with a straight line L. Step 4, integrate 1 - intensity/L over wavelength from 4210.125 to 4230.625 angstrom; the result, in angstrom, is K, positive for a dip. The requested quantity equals 1.3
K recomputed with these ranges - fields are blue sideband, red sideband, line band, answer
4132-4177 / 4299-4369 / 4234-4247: 0.1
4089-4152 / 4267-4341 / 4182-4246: -0.3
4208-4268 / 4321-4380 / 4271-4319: 7.0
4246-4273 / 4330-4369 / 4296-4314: 4.6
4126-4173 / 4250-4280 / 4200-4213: -0.1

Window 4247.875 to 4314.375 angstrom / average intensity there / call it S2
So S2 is 8.69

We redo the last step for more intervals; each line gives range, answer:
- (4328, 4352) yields 10.2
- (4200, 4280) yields 9.21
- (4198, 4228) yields 9.21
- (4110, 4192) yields 9.37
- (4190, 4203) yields 9.13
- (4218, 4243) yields 8.84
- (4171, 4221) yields 9.38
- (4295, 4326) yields 8.57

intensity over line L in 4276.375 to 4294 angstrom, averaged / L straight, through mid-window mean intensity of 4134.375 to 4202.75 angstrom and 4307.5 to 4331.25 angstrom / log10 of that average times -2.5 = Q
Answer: 0.101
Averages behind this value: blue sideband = 9.25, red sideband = 9.7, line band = 8.75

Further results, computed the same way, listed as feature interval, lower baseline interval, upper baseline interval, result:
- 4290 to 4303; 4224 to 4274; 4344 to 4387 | 0.19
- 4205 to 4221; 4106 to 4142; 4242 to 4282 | -0.02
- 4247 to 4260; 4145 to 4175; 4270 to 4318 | -0.12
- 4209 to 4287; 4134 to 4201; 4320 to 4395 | 0.06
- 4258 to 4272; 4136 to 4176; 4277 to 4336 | -0.07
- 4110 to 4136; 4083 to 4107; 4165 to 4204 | -0.04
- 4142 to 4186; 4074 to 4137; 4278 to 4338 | 0.01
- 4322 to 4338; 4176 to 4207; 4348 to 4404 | 0.00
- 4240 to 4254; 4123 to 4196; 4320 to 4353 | 0.01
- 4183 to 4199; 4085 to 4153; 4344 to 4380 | 0.03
